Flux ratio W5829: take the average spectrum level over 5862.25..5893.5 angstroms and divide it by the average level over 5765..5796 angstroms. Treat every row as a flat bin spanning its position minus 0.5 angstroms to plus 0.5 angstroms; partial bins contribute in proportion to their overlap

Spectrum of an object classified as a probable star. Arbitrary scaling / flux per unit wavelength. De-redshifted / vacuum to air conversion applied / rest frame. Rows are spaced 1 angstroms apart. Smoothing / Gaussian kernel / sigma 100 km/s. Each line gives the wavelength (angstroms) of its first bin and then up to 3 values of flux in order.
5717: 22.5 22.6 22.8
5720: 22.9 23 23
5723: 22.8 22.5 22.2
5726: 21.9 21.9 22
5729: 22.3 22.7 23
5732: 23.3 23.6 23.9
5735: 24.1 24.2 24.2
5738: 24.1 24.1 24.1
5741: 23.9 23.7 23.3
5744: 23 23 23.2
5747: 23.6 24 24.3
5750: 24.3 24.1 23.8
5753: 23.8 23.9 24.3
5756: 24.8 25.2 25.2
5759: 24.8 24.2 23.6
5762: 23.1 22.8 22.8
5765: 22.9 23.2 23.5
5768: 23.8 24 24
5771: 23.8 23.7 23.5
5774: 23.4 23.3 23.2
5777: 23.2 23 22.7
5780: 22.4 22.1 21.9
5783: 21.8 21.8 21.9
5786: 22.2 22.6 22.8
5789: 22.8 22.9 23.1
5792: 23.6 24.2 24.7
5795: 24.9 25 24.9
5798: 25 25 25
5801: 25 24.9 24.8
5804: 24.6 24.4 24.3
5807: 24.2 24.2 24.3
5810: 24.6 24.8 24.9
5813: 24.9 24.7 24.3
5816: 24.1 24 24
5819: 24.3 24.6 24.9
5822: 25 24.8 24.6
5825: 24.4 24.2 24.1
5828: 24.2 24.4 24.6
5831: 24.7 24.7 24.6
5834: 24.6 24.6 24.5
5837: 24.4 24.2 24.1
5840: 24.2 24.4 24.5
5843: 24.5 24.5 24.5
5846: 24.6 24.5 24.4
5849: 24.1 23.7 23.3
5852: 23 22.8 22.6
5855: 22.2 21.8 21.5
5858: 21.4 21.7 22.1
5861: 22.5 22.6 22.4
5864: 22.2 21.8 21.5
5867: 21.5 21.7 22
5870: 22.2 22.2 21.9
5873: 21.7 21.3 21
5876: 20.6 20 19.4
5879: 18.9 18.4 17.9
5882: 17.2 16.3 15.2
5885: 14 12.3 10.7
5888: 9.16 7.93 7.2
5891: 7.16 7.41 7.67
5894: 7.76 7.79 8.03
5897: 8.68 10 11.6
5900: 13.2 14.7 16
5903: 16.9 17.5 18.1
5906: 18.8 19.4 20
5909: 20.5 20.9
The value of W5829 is 0.74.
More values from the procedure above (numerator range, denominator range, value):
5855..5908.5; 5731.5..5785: 0.72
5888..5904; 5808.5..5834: 0.42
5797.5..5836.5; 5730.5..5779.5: 1.04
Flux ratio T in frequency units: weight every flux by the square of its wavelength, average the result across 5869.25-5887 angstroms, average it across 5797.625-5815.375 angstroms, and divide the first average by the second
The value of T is 0.8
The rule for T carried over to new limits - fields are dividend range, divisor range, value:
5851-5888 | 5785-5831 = 0.85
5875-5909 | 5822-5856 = 0.59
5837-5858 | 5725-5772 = 1.04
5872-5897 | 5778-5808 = 0.61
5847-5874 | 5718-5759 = 0.99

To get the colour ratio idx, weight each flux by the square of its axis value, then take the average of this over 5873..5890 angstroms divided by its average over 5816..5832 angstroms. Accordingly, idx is 0.67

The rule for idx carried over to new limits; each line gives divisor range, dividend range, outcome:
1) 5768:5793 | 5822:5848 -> 1.09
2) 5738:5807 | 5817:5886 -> 0.98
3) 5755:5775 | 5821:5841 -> 1.05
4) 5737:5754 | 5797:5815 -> 1.06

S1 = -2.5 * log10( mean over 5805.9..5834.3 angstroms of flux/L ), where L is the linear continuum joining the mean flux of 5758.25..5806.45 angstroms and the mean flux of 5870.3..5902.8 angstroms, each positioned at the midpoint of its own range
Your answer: -0.21 mag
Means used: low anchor 23.6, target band 24.5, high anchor 14.2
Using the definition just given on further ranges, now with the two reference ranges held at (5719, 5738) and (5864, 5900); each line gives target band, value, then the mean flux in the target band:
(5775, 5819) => -0.211 mag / 23.8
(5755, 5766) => -0.119 mag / 23.9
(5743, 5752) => -0.076 mag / 23.7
